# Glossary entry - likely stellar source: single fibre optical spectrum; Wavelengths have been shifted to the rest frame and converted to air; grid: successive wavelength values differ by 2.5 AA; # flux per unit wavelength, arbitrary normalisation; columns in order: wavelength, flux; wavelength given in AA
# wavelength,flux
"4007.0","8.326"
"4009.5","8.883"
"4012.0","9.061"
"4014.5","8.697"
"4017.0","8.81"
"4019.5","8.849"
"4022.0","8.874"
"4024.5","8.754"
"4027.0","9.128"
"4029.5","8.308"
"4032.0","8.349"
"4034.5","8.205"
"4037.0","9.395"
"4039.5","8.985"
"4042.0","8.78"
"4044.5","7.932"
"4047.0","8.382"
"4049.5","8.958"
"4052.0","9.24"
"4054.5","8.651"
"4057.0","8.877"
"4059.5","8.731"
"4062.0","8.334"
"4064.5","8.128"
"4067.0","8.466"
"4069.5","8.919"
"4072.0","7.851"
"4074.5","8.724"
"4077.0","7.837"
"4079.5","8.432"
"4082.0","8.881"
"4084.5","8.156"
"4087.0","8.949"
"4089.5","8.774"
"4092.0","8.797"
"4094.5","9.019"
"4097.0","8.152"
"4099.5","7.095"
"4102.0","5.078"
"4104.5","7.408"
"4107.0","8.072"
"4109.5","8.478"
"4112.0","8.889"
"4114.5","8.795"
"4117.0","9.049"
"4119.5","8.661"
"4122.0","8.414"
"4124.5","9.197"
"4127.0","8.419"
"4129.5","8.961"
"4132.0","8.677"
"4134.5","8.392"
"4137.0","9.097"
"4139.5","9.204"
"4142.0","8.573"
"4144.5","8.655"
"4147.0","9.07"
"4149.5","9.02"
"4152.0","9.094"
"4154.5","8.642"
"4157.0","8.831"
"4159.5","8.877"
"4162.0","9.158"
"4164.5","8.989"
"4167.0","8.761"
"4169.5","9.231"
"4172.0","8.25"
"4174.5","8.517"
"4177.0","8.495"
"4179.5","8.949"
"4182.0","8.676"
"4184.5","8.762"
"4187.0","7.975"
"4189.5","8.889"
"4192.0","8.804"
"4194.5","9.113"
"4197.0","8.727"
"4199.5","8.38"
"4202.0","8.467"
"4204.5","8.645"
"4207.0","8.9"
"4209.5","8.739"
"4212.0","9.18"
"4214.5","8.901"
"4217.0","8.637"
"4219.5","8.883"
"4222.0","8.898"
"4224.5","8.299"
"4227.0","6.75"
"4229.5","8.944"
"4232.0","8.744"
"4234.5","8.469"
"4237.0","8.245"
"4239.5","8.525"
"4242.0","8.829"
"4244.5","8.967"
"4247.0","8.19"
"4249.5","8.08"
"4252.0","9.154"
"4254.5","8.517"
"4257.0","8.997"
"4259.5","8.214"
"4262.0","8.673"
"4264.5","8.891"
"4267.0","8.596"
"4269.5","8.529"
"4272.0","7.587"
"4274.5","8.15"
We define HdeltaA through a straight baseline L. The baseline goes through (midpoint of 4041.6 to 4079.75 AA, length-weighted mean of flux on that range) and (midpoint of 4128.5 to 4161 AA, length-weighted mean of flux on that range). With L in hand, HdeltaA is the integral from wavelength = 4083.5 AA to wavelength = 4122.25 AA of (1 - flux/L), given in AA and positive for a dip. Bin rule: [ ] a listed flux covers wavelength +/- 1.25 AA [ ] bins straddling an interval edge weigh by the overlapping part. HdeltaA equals 2.0 AA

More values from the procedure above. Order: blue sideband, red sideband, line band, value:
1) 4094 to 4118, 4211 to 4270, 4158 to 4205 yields -2.3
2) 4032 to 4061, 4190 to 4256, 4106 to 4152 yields -0.5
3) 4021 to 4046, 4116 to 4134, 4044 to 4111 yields 3.0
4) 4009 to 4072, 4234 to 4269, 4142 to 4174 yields -0.8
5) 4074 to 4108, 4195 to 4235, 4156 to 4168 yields -0.8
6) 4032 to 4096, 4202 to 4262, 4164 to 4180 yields -0.2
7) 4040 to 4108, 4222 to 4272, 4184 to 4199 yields -0.4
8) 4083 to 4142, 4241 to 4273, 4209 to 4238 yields -0.1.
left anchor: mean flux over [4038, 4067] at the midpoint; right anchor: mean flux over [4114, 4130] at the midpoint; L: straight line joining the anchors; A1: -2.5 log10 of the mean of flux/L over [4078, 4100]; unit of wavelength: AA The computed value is 0.02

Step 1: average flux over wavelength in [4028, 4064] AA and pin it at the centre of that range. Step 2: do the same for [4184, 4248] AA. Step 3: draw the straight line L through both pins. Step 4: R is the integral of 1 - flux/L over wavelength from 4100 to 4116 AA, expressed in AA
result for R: 1.6 AA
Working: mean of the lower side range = 8.64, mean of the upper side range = 8.61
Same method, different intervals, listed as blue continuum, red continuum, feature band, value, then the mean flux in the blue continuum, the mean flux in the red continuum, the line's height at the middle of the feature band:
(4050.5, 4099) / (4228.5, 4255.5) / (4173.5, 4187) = -0.1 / 8.55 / 8.6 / 8.59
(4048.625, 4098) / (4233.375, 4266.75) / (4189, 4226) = -0.7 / 8.59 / 8.6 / 8.6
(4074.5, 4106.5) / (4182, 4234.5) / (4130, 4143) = -0.8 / 8.08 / 8.63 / 8.29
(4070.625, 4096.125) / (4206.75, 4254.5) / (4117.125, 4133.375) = -0.4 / 8.54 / 8.59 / 8.55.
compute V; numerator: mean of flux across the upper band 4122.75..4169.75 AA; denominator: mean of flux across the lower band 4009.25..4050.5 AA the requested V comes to 1.0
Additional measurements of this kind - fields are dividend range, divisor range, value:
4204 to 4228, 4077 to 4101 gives 1.02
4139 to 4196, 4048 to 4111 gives 1.06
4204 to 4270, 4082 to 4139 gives 1.02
